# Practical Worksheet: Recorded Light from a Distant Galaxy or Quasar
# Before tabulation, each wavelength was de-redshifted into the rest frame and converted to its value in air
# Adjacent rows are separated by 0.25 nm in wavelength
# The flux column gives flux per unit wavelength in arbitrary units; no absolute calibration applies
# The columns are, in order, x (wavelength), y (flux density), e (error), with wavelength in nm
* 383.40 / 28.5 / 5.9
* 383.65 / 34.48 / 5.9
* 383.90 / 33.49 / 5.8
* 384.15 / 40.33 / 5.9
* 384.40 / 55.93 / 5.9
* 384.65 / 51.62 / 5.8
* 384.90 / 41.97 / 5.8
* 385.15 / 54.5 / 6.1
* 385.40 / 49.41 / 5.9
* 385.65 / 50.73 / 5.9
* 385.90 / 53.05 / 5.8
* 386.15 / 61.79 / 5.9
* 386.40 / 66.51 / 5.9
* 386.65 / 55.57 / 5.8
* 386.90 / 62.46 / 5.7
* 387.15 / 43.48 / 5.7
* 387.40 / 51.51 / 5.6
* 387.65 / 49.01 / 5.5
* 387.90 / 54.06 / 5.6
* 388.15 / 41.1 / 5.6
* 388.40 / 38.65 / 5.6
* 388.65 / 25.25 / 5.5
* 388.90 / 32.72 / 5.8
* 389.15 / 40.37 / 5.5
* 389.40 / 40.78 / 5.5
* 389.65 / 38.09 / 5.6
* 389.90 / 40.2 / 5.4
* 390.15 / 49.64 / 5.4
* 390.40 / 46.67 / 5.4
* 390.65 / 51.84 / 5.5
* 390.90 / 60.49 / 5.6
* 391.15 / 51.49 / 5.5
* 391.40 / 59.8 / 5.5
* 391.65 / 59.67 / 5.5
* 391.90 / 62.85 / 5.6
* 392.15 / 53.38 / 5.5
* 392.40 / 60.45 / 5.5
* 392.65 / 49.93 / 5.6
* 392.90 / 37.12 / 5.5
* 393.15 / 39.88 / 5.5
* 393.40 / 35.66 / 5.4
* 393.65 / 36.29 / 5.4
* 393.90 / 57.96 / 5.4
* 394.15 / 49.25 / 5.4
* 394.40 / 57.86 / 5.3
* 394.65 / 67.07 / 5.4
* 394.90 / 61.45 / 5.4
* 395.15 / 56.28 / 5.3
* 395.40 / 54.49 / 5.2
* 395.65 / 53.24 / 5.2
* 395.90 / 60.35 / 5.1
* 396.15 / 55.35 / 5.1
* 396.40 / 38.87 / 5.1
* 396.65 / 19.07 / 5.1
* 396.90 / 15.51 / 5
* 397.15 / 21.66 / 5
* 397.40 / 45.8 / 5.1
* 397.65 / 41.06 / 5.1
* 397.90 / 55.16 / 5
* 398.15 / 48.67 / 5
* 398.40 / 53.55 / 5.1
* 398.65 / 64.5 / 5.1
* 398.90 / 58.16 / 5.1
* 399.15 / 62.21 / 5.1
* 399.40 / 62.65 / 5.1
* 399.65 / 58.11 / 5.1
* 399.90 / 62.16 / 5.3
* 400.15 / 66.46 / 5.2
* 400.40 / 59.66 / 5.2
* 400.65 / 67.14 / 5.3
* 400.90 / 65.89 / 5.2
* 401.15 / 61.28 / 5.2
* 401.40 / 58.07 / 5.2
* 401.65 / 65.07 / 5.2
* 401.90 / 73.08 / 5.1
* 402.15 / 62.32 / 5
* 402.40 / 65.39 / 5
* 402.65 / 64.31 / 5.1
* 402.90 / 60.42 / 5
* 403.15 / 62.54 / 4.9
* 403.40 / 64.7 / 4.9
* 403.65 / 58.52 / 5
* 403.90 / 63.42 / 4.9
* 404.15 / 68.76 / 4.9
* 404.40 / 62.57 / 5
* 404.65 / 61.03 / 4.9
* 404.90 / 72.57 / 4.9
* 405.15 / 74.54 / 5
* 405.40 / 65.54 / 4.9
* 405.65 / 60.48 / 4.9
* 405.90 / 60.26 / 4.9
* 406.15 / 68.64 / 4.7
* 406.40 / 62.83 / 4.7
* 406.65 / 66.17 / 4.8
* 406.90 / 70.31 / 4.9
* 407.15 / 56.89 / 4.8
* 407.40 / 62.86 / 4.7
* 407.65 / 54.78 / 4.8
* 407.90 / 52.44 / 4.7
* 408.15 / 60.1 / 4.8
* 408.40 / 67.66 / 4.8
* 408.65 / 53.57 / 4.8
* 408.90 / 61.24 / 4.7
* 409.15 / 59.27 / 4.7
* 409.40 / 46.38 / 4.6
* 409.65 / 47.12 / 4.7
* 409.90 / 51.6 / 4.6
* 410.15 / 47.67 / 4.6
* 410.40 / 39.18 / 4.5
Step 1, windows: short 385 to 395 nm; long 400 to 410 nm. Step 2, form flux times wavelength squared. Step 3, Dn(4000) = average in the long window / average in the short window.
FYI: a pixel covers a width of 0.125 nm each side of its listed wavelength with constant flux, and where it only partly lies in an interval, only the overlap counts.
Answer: 1.34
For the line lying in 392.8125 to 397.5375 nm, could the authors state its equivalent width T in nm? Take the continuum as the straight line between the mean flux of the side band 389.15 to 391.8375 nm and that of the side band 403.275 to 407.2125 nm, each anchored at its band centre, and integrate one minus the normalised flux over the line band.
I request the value 0.77 nm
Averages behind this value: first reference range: 49.7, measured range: 45.5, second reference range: 65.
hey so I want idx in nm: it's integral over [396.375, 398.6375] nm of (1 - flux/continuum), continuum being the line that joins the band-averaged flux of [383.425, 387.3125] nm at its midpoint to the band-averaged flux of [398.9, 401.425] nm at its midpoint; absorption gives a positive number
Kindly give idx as 0.80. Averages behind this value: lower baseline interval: 49.8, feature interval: 39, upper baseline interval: 62.3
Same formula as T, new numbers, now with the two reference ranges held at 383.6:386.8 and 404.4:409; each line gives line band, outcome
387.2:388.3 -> 0.076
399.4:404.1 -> -0.260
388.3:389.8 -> 0.475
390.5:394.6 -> 0.216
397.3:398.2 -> 0.157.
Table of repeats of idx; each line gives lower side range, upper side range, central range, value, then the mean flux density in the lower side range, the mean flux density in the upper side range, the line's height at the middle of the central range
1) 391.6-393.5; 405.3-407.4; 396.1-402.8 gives 0.30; 49.7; 63.8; 56.7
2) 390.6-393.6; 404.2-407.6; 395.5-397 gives 0.39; 51.5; 64.8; 55.5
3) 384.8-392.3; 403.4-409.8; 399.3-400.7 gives -0.13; 49.6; 61.5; 57.2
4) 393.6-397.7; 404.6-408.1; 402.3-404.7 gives -0.17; 46.9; 63.5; 59.1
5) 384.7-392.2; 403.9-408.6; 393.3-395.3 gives 0.05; 49.6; 63.6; 54.2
